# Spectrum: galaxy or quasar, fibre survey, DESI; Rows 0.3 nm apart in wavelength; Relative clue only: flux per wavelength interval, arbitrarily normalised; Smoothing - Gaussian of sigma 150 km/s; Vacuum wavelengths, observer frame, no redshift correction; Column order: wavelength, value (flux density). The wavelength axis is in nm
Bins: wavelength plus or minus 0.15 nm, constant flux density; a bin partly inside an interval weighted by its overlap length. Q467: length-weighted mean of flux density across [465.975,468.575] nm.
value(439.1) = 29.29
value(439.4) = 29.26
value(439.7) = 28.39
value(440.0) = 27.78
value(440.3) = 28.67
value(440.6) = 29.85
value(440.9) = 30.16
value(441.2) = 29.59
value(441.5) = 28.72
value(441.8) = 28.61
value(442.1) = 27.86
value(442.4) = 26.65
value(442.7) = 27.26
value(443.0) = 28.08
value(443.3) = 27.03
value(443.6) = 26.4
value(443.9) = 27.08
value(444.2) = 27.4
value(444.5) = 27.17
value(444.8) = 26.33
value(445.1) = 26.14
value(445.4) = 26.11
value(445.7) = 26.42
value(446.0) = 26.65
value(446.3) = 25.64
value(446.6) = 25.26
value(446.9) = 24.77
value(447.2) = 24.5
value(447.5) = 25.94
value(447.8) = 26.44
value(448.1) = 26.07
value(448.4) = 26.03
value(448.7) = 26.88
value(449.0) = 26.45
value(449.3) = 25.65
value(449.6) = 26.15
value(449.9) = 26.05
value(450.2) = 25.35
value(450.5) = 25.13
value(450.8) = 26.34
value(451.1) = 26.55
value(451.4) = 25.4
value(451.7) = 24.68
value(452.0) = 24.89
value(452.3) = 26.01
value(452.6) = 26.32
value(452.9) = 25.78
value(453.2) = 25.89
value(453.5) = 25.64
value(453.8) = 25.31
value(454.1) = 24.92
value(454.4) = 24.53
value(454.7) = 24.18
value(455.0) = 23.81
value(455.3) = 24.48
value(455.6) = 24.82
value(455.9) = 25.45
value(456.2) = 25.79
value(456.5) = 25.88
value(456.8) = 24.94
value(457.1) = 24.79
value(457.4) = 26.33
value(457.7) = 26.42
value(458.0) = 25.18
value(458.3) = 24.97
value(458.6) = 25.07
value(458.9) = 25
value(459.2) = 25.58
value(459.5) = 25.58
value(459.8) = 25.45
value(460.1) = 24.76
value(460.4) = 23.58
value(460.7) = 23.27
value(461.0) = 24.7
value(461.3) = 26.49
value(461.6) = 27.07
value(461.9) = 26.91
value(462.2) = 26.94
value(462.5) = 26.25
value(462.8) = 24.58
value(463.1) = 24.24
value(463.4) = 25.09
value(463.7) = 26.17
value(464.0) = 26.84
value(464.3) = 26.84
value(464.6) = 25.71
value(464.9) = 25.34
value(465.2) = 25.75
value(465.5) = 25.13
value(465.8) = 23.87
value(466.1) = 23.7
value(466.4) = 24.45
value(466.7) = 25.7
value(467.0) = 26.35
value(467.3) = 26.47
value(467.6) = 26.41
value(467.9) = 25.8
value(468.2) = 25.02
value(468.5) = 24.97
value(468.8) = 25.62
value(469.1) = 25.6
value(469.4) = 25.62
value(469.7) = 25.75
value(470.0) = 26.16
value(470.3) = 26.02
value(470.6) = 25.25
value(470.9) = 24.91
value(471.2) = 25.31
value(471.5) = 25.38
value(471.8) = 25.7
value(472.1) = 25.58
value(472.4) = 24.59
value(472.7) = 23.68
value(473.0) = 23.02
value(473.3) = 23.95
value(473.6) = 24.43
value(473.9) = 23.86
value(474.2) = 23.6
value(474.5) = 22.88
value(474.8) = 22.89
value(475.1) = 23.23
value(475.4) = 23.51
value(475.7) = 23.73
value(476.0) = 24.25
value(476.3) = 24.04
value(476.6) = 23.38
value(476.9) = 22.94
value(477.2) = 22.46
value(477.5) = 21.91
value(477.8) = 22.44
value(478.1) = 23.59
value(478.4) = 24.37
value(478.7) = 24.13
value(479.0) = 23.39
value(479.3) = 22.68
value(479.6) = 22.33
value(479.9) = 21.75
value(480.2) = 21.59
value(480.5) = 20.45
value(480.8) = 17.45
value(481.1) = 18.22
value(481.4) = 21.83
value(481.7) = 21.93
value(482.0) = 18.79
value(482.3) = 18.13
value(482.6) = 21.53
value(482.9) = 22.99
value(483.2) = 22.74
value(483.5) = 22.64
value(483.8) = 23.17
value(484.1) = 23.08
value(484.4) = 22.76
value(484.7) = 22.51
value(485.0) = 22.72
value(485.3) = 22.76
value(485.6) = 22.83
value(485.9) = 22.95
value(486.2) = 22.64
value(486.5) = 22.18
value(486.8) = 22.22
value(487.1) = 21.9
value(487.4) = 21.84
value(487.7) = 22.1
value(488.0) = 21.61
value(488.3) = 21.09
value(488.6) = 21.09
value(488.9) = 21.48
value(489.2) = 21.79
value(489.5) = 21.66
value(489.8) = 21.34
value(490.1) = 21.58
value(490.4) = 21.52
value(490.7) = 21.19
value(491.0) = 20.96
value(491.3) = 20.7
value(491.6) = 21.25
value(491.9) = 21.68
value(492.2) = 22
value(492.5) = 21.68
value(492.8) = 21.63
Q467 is 25.5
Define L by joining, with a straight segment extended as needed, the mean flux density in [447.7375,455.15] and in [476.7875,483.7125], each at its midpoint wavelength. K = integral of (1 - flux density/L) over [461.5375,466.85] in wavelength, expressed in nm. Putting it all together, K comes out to -0.37 nm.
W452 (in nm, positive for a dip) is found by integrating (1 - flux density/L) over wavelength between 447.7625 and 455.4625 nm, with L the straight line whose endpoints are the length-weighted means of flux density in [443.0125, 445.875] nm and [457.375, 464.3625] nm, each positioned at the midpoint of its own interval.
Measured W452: 0.192 nm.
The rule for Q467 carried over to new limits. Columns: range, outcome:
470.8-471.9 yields 25.3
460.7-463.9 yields 25.7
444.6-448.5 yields 25.9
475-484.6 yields 22.2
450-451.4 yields 25.8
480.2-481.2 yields 19.2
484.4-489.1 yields 22.1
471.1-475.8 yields 24.1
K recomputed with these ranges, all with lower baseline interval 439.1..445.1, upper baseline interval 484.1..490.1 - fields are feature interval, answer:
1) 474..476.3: 0.02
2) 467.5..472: -0.22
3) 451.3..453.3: 0.08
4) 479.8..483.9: 0.34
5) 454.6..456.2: 0.10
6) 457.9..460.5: 0.07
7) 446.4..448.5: 0.13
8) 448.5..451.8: 0.13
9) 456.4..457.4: 0.03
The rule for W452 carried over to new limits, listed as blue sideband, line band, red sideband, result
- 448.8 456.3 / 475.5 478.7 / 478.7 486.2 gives -0.13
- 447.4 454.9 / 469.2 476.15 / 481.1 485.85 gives -0.39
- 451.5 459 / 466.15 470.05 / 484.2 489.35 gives -0.27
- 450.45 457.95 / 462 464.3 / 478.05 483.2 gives -0.17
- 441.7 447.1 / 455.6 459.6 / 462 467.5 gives 0.08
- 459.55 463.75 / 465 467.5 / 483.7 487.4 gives -0.04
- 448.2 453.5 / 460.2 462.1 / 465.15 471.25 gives 0.02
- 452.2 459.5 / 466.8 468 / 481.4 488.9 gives -0.11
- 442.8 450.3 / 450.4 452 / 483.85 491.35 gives 0.01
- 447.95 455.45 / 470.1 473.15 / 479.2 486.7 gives -0.25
